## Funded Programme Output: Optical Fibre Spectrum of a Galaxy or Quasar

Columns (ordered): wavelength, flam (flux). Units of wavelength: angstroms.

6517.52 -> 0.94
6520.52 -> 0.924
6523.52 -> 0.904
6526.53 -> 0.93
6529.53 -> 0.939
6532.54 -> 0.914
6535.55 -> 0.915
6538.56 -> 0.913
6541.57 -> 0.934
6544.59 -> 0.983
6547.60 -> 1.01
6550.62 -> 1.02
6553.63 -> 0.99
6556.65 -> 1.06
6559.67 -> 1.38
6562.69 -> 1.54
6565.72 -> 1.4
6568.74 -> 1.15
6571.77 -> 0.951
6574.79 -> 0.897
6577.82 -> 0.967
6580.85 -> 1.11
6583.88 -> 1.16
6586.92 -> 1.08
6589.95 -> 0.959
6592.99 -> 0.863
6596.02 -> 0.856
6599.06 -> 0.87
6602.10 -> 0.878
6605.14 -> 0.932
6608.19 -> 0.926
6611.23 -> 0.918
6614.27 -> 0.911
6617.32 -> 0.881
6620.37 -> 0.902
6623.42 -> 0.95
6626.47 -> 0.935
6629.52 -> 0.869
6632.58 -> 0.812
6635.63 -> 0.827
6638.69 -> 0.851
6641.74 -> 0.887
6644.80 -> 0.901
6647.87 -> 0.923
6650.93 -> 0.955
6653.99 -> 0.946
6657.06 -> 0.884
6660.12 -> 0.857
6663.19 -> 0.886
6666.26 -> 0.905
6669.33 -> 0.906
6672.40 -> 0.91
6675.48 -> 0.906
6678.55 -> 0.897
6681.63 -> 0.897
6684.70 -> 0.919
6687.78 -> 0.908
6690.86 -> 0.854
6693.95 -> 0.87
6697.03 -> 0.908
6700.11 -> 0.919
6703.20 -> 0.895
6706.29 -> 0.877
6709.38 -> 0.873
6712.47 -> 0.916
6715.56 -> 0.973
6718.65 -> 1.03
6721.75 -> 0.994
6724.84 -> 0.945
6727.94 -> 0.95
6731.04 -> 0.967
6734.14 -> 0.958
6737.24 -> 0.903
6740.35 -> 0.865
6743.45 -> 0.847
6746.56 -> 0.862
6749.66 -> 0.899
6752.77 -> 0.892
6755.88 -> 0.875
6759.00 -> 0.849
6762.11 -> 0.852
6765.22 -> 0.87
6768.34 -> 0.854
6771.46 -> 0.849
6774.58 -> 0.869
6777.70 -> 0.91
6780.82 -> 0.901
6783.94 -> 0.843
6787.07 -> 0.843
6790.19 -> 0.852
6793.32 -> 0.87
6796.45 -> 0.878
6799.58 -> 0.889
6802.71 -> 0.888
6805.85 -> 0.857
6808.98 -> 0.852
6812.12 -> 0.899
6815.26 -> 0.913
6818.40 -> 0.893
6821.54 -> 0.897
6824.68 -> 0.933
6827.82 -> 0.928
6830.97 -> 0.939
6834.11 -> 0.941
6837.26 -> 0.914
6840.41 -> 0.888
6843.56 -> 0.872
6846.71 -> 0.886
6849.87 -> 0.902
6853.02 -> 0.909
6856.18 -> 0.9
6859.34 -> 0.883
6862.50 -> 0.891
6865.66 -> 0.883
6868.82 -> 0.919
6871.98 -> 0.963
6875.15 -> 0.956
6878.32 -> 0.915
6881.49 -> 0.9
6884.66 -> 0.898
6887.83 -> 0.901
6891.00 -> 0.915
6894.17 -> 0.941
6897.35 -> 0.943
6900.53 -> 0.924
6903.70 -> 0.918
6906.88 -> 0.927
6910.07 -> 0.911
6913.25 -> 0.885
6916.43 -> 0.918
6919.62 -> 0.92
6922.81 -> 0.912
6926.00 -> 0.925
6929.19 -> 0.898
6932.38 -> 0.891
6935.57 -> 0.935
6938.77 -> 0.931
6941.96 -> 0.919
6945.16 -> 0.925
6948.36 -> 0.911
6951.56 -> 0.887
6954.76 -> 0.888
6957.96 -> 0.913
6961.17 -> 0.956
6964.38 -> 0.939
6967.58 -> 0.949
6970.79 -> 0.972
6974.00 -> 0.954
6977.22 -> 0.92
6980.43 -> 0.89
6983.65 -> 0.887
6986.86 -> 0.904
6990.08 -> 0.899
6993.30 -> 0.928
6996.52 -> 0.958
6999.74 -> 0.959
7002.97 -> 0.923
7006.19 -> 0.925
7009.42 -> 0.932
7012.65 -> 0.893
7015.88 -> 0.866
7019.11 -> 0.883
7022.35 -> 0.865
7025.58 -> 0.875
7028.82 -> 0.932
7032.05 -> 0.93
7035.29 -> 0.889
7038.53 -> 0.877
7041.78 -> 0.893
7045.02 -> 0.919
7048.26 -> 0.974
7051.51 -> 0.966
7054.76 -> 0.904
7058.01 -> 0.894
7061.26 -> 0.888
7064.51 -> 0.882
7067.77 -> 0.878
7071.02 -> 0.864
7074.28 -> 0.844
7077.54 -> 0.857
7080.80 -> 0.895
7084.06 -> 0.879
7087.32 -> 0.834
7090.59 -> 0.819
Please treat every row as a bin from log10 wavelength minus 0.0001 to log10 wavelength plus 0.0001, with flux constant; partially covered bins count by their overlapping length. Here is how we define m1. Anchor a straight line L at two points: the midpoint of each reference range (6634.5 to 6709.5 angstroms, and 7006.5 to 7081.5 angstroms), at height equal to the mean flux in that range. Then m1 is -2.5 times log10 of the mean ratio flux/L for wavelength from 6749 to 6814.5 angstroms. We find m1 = 0.03 mag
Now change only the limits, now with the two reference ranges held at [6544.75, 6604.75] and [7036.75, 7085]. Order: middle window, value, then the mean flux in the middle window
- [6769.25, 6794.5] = 0.14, 0.867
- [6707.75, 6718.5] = 0.08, 0.935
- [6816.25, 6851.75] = 0.07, 0.909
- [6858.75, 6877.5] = 0.05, 0.918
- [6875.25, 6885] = 0.05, 0.913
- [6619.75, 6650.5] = 0.17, 0.888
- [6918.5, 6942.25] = 0.03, 0.916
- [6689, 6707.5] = 0.15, 0.887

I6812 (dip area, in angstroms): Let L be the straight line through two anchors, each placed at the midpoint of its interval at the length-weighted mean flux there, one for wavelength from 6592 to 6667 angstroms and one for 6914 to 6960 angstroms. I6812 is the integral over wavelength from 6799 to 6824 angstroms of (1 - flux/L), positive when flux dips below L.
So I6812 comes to 0.5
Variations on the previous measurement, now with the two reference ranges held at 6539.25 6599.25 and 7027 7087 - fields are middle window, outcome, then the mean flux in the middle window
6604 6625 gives 2.6 angstroms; 0.917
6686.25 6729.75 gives 3.9 angstroms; 0.923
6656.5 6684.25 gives 3.6 angstroms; 0.896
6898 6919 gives 0.7 angstroms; 0.915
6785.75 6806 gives 2.4 angstroms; 0.869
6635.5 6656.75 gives 2.7 angstroms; 0.902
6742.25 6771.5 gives 3.9 angstroms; 0.866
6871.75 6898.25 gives 0.9 angstroms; 0.923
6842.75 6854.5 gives 0.9 angstroms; 0.894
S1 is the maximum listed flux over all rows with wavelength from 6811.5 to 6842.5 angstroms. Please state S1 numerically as 0.941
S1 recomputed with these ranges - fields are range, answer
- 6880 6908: 0.943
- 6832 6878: 0.963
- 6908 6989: 0.972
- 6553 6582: 1.54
